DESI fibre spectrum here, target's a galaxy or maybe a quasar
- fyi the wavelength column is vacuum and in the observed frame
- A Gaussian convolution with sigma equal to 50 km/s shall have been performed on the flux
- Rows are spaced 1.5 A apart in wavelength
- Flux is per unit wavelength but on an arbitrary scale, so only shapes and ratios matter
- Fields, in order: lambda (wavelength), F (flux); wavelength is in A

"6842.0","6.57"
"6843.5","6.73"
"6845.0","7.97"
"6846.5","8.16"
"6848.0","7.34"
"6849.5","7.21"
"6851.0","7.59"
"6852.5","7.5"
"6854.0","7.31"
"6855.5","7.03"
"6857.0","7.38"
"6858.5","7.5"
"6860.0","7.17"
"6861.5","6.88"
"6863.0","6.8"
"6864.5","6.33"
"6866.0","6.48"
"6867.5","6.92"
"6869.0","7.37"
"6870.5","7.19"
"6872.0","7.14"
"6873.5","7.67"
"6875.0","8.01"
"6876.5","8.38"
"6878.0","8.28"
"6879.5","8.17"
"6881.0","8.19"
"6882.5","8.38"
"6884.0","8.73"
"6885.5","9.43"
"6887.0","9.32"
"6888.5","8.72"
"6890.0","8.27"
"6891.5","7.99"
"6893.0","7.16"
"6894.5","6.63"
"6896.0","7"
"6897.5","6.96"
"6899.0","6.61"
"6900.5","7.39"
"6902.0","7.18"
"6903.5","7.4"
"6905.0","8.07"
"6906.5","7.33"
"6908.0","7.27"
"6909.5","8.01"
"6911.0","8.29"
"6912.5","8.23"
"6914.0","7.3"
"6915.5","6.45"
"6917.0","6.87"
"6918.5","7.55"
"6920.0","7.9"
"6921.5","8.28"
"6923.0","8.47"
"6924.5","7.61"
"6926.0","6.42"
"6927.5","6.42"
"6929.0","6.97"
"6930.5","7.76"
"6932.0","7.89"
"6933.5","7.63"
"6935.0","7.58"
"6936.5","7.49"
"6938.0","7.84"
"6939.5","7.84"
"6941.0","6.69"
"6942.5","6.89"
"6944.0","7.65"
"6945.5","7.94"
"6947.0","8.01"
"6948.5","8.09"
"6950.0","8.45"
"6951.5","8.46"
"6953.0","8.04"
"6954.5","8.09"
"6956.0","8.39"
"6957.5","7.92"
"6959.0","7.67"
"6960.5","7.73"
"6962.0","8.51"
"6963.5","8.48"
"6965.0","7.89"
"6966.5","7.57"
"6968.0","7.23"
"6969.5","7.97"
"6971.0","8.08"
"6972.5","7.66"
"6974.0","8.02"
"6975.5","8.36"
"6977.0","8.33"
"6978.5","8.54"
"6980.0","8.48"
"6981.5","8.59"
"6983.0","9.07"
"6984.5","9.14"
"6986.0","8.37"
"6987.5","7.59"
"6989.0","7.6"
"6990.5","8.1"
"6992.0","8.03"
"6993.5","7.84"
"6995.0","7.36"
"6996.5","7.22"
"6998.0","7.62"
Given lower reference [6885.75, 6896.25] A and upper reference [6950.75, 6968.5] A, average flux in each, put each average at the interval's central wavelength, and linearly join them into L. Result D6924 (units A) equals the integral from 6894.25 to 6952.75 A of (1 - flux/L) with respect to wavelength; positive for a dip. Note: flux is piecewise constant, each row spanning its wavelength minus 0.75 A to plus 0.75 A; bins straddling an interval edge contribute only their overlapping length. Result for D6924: 3.5 A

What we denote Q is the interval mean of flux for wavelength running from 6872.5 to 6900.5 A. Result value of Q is 7.97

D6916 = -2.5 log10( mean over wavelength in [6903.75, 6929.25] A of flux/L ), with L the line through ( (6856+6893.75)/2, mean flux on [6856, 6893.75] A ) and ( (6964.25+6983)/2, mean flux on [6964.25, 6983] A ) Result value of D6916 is 0.06 mag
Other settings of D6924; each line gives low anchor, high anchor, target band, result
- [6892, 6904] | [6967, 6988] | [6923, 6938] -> 0.3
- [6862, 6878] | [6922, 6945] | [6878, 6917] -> -2.3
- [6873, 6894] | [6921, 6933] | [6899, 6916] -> 0.7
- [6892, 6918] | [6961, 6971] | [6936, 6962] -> -0.3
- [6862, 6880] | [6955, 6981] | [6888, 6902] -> 0.3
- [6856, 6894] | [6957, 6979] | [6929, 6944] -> 0.8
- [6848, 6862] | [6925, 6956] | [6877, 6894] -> -2.3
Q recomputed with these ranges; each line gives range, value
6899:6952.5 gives 7.58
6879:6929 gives 7.68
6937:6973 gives 7.88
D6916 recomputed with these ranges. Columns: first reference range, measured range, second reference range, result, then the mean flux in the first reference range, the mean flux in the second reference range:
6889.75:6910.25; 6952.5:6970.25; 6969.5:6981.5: 0.01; 7.35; 8.22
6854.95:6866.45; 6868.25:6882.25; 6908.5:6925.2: -0.10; 6.96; 7.72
